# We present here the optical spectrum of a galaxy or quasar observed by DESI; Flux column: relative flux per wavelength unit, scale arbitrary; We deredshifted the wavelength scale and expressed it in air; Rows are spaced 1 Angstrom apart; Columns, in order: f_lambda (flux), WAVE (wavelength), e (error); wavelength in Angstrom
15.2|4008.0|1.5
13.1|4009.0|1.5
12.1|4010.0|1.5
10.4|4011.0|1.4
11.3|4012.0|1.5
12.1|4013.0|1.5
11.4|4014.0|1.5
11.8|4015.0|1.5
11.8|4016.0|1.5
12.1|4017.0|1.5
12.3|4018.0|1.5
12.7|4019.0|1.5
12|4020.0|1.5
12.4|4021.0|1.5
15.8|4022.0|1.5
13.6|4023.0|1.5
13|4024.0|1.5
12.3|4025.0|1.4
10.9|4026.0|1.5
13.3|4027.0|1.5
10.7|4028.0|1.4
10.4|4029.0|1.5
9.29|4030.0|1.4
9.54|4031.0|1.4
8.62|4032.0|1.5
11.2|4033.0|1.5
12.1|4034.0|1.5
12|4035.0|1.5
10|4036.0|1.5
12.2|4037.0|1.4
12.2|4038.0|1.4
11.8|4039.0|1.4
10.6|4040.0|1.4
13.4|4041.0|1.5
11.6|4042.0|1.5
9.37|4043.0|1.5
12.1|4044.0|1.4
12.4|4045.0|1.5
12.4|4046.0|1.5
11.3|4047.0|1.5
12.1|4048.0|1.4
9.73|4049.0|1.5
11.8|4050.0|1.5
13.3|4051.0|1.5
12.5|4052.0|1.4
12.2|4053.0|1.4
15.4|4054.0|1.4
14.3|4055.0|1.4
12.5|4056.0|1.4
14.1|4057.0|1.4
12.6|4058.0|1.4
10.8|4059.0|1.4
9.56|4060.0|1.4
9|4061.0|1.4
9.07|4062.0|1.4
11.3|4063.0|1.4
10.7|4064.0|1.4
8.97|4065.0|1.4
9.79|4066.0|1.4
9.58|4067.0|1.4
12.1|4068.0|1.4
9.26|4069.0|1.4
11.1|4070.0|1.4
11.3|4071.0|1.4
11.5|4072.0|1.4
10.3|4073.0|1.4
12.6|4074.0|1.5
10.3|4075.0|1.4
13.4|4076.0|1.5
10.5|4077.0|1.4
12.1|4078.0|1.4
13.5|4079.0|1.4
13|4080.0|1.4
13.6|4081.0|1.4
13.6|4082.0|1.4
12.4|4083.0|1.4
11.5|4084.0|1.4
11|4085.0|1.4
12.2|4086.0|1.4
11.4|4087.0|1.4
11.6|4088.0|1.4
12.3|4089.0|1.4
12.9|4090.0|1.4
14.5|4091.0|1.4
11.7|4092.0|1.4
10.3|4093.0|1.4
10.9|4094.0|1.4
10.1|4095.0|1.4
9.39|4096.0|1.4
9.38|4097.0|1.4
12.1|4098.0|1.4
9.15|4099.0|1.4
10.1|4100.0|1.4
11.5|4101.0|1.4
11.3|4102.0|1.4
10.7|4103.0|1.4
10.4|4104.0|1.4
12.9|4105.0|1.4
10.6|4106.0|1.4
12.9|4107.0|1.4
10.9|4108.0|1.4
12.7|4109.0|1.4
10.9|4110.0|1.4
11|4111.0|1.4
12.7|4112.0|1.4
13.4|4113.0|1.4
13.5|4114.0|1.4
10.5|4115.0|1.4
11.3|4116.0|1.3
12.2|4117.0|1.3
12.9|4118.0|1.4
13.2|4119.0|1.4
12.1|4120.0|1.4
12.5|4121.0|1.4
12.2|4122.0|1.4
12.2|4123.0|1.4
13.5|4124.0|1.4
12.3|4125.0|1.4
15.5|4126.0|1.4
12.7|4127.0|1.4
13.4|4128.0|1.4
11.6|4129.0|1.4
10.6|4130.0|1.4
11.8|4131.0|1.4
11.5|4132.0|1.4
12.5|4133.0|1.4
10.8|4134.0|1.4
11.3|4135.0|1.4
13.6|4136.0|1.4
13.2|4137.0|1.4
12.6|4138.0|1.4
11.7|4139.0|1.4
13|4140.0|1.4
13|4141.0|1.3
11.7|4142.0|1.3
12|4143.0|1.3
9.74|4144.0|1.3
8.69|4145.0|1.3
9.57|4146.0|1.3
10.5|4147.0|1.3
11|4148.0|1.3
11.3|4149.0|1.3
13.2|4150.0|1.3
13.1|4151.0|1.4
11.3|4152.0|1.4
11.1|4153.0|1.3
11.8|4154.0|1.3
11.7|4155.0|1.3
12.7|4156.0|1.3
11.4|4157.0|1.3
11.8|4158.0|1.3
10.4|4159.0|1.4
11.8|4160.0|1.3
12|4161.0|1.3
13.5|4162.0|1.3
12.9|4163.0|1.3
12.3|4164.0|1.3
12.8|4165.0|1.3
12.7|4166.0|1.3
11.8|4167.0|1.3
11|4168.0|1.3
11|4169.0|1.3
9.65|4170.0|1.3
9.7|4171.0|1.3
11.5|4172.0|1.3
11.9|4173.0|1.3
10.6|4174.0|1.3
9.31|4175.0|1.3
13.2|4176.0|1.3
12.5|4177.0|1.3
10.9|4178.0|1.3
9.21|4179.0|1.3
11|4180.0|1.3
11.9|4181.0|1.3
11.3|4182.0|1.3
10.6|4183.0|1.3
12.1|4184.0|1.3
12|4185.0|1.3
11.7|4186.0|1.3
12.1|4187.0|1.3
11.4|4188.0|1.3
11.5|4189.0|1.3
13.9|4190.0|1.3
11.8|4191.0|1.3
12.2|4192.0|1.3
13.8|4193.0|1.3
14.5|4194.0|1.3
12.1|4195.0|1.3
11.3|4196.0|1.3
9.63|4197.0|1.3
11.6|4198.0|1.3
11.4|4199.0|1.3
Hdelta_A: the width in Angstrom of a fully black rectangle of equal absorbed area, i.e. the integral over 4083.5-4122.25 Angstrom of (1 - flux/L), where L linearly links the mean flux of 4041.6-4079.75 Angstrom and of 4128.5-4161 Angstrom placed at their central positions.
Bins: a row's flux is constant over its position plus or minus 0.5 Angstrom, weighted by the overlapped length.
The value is -0.1 Angstrom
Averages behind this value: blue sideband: 11.5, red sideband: 11.6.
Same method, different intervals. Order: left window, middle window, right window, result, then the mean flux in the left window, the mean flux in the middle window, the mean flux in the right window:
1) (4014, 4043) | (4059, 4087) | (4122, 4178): 1.3 Angstrom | 11.7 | 11.2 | 11.8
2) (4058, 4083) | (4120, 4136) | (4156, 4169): -0.9 Angstrom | 11.2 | 12.3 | 12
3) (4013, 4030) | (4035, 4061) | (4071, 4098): 0.1 Angstrom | 12.2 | 12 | 11.8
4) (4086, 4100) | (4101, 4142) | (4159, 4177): -2.9 Angstrom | 11.2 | 12.2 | 11.6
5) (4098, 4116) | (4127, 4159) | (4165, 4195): -0.4 Angstrom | 11.5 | 11.7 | 11.6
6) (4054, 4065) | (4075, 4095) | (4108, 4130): -0.4 Angstrom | 11.5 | 12.1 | 12.4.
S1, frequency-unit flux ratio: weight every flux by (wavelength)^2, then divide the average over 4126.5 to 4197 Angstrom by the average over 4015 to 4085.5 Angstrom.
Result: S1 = 1.1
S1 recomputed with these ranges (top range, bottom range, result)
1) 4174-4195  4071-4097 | 1.05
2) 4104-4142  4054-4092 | 1.08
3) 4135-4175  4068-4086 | 1.02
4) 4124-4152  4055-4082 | 1.09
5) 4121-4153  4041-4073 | 1.09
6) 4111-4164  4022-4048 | 1.10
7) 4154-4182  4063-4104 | 1.06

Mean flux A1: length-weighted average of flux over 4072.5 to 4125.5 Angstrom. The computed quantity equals 11.8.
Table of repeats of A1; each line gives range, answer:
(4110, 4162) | 12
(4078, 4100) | 11.7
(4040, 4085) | 11.7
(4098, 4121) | 11.7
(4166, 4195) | 11.6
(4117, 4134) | 12.5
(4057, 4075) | 10.7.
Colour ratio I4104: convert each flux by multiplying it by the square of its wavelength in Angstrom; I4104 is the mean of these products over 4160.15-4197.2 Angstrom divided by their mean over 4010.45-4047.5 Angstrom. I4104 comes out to 1.1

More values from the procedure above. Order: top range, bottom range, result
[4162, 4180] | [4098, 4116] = 1.02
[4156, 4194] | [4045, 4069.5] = 1.08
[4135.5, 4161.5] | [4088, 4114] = 1.05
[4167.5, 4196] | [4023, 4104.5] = 1.07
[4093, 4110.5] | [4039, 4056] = 0.92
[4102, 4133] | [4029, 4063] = 1.09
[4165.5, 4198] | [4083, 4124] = 1.03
